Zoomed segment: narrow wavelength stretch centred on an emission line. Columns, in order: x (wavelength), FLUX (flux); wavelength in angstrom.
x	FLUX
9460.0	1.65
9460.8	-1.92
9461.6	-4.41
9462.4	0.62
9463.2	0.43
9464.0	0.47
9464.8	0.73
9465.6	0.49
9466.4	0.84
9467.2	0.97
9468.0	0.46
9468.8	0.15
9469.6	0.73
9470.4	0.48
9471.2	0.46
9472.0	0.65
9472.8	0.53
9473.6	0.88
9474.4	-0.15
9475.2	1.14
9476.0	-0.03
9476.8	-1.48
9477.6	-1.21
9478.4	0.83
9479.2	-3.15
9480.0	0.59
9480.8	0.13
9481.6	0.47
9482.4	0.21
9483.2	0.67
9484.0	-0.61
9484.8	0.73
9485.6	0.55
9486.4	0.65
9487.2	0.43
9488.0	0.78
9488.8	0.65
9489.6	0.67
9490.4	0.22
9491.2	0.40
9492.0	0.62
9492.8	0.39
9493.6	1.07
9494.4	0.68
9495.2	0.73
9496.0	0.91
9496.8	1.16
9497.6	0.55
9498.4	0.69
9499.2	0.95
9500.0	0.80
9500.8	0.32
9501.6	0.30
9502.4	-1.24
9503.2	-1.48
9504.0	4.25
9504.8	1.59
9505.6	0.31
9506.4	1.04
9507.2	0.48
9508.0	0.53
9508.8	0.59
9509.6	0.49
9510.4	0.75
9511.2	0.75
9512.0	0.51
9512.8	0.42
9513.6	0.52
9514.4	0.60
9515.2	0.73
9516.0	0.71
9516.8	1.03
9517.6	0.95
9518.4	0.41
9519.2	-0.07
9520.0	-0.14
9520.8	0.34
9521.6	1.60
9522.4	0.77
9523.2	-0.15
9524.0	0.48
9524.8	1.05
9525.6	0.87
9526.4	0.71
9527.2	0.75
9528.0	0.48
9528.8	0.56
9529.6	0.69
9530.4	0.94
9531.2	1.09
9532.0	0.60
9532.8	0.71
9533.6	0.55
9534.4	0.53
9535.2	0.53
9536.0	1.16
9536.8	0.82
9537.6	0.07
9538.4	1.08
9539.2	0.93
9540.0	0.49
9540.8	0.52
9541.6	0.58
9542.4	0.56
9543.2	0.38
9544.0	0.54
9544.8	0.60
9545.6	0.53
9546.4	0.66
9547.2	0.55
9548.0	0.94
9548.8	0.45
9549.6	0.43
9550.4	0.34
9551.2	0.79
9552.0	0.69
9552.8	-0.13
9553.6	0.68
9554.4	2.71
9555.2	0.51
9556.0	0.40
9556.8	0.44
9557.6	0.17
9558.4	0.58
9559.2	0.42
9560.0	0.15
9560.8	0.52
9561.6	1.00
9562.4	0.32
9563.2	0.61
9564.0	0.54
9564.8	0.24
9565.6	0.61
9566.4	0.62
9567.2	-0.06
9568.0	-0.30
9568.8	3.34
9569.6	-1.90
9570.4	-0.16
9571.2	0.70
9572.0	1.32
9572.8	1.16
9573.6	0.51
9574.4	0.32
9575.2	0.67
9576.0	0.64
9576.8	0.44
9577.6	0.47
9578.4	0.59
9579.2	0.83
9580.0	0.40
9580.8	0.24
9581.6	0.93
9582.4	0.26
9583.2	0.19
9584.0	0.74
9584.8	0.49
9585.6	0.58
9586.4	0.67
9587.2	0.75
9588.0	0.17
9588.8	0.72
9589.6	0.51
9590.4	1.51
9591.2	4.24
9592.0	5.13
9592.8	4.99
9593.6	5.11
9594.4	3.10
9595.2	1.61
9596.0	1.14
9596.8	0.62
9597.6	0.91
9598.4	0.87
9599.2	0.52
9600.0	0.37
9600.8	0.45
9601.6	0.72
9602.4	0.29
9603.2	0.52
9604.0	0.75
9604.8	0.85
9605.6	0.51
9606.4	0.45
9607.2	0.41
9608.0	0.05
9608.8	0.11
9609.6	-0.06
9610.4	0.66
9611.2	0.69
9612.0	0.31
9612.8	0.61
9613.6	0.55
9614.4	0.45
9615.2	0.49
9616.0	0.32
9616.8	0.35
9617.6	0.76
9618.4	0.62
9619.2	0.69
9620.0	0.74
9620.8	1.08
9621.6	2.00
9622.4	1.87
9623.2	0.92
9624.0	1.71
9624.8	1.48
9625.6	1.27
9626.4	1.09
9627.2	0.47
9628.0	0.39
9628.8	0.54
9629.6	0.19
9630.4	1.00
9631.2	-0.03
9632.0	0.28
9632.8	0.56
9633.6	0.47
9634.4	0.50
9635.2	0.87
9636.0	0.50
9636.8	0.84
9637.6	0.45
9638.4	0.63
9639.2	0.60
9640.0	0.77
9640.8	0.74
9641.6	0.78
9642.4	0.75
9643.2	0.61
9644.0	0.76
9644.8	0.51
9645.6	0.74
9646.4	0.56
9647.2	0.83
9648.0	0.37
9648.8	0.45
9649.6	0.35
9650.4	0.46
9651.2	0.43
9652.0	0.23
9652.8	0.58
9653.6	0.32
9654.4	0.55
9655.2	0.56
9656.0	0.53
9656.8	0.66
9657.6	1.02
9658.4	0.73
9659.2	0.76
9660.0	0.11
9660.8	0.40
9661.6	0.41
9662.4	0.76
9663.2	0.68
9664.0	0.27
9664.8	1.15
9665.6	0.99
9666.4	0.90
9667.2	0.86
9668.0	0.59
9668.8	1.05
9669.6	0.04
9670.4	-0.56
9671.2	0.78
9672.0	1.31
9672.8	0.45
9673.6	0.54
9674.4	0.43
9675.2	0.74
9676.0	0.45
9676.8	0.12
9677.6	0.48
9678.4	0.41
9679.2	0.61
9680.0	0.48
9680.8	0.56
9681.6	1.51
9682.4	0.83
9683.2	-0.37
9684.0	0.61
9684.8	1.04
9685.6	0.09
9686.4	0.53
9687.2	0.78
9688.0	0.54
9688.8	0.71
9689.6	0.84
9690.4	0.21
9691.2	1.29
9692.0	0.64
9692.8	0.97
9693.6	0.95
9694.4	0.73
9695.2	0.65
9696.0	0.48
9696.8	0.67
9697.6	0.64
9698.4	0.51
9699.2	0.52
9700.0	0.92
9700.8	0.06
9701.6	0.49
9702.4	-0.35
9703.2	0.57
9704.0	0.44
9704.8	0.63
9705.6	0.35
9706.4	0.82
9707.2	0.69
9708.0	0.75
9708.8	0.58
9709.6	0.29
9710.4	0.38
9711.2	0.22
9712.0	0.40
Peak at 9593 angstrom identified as H-alpha 6563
